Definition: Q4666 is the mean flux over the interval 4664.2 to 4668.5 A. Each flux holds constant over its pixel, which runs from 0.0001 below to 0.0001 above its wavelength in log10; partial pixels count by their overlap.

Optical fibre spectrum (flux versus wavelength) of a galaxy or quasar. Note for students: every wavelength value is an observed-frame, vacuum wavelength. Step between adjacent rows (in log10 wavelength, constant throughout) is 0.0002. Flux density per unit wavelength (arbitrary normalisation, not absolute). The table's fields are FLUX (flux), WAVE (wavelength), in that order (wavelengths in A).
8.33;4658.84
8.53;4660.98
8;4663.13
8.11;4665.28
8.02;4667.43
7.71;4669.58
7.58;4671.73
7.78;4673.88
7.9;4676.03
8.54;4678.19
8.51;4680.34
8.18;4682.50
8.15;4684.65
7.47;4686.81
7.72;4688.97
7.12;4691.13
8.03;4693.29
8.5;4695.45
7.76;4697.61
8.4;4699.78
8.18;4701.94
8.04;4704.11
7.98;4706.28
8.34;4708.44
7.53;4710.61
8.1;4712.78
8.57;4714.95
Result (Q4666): 8.06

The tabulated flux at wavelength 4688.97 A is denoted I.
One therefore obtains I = 7.72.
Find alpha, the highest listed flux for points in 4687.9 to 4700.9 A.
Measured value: 8.5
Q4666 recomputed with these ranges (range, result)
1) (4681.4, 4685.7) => 8.17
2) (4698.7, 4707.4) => 8.16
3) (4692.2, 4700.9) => 8.18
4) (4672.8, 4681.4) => 8.18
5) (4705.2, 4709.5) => 8.17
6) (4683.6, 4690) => 7.77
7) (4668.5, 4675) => 7.7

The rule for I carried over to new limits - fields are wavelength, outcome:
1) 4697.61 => 7.76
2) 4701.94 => 8.18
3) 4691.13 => 7.12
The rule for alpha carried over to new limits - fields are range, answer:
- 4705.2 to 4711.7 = 8.34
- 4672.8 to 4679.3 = 8.54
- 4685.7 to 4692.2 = 7.72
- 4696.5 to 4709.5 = 8.4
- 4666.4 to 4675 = 8.02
